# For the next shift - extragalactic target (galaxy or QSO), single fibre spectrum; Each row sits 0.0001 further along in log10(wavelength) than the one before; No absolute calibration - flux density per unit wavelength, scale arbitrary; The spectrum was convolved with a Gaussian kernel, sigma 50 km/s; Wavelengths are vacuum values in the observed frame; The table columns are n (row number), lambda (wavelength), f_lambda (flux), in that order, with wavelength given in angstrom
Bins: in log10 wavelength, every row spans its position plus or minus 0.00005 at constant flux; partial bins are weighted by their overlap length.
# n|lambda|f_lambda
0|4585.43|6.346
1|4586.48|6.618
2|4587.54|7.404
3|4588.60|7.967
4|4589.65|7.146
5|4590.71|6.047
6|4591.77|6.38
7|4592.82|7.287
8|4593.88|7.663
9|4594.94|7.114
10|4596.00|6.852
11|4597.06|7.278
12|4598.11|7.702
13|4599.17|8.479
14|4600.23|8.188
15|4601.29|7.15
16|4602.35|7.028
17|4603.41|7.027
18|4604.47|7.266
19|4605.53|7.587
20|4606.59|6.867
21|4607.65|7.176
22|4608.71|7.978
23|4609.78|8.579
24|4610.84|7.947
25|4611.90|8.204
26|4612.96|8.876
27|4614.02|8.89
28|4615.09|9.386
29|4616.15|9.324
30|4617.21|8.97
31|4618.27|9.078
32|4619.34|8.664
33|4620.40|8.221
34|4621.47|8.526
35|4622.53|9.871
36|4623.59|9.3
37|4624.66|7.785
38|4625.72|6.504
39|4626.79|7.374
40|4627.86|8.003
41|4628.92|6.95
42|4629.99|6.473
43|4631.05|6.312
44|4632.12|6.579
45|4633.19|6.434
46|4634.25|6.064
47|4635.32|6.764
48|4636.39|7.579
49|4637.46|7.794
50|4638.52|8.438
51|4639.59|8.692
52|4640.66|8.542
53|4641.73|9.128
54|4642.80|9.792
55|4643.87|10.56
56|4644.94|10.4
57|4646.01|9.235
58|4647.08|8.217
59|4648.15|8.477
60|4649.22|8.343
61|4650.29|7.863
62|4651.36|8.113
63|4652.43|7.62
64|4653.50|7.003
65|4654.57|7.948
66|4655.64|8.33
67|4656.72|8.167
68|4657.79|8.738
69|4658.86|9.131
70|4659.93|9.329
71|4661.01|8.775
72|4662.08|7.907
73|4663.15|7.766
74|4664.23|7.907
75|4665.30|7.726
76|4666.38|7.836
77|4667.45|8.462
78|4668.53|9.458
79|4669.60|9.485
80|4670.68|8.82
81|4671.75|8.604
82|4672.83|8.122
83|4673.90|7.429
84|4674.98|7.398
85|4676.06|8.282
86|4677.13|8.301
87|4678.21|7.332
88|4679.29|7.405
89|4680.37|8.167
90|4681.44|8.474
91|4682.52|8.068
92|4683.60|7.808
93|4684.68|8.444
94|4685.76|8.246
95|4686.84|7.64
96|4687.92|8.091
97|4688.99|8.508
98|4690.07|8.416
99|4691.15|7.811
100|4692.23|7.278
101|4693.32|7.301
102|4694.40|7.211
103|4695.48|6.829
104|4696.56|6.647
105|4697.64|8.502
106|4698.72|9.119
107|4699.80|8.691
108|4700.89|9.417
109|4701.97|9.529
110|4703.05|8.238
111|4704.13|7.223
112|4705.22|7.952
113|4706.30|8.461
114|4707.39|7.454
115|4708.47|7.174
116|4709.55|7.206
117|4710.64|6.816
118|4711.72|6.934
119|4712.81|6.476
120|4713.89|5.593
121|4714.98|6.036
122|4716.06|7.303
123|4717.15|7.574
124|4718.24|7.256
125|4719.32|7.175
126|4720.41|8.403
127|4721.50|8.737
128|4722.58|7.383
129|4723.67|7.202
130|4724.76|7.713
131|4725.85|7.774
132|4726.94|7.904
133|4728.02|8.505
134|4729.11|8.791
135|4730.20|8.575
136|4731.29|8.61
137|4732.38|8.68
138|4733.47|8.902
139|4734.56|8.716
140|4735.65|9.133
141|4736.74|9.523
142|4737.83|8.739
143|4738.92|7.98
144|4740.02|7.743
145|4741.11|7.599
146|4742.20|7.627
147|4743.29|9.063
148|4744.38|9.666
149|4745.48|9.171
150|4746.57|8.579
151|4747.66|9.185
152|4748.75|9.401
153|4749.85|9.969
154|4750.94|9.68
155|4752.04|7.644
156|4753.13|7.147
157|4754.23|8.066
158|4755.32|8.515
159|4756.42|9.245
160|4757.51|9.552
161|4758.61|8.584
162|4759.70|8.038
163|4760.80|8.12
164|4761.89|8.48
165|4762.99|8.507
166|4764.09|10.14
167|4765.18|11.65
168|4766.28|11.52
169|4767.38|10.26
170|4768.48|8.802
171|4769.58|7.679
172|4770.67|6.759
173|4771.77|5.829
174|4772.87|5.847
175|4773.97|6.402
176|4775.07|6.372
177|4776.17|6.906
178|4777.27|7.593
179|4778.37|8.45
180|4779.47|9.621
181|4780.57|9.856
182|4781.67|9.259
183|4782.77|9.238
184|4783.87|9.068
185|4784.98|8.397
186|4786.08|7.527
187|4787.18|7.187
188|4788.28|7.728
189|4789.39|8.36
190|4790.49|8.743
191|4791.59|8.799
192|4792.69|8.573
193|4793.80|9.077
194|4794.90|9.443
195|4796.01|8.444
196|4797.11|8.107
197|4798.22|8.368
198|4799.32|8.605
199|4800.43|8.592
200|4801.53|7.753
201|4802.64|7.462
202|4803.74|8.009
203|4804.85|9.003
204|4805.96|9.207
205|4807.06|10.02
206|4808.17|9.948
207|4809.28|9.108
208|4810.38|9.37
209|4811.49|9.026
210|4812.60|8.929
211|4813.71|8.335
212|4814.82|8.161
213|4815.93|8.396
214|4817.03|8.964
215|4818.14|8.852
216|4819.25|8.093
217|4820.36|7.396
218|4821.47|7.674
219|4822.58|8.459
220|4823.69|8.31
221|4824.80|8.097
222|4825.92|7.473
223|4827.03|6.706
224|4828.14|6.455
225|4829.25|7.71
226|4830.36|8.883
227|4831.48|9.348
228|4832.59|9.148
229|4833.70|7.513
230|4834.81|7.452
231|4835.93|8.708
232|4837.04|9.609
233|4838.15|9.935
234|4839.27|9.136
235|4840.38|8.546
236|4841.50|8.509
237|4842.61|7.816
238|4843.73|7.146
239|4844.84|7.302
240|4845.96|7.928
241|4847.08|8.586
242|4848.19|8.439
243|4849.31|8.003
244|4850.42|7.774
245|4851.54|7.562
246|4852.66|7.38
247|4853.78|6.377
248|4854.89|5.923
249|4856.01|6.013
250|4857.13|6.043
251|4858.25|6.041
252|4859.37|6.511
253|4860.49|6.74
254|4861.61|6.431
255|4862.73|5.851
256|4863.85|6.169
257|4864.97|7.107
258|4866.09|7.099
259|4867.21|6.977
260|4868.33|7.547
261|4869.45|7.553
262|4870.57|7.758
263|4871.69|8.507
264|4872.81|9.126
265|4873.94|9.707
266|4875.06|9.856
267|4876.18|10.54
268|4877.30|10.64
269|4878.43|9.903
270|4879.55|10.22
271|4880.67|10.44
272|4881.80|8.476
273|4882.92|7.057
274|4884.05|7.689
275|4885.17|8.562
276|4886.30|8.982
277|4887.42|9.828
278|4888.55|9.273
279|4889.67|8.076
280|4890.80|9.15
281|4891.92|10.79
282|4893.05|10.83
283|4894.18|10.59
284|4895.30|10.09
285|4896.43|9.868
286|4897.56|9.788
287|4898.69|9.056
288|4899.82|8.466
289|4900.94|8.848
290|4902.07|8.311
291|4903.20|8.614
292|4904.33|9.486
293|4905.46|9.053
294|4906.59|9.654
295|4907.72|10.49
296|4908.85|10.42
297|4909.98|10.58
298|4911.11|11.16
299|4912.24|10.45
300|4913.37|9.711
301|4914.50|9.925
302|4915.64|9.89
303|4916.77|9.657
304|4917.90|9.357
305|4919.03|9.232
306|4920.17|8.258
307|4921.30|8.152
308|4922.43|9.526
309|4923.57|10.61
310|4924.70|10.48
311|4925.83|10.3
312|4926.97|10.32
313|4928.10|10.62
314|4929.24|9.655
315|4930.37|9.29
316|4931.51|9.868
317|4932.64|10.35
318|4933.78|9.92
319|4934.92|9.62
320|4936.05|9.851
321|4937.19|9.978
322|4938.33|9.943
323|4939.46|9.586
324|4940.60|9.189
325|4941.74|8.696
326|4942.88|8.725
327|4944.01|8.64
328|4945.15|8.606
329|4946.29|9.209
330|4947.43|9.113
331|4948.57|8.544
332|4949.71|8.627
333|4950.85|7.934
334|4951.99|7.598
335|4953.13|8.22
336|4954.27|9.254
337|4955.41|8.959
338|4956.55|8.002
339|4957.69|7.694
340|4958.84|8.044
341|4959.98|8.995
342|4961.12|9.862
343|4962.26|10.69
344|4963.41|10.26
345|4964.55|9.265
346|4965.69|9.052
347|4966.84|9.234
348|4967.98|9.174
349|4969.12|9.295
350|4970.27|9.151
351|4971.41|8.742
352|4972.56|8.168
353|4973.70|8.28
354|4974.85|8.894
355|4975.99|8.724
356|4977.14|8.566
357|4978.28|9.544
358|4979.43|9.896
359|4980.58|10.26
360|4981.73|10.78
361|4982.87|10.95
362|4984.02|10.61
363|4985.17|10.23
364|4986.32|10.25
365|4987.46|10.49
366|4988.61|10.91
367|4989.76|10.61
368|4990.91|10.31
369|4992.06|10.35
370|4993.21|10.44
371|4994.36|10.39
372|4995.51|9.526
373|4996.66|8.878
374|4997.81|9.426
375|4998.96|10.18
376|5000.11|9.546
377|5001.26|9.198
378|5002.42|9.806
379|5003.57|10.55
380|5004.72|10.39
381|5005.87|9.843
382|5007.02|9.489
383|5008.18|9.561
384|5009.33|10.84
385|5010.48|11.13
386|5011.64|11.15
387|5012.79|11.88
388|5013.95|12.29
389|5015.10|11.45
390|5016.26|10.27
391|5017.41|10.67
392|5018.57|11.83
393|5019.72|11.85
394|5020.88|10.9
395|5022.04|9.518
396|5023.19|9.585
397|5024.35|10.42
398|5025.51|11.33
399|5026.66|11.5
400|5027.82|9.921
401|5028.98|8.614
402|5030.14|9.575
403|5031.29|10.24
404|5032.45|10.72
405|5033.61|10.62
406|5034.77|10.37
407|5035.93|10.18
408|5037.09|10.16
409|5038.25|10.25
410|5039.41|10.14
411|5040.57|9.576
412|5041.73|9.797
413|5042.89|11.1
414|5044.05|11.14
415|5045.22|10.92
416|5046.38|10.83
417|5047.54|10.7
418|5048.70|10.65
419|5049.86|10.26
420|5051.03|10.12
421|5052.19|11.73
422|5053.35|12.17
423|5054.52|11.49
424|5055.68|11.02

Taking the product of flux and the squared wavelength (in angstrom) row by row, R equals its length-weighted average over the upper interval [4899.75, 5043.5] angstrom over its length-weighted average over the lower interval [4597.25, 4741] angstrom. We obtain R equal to 1.4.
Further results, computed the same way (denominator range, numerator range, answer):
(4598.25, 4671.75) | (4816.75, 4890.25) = 1.08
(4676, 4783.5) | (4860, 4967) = 1.21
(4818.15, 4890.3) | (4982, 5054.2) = 1.39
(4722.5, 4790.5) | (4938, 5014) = 1.24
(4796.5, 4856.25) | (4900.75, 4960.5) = 1.19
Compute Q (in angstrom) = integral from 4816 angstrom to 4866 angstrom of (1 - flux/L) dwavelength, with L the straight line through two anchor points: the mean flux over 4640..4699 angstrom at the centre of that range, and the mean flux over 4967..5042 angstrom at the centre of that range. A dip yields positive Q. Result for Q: 8.27 angstrom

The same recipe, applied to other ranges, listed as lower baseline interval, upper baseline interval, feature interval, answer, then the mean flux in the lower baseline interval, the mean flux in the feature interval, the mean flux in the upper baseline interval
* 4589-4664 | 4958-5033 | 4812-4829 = 1.96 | 7.99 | 8.02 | 10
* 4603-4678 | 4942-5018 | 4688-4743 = 3.92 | 8.18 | 7.9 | 9.63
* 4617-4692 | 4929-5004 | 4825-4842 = 1.06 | 8.16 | 8.33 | 9.43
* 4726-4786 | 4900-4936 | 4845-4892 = 6.76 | 8.57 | 8.03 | 9.73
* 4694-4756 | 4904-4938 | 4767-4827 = 2.97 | 8.1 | 8.31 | 9.86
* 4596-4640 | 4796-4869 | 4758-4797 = -2.58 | 7.82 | 8.43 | 7.94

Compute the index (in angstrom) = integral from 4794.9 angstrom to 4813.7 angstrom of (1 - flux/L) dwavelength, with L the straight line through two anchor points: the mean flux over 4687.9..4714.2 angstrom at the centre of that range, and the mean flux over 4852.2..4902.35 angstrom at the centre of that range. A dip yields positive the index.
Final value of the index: -1.52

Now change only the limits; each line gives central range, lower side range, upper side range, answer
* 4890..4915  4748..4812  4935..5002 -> -1.86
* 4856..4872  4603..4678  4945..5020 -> 4.12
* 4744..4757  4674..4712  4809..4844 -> -1.21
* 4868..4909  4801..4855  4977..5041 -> -1.46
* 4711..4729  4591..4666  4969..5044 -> 2.40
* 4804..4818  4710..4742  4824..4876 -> -2.24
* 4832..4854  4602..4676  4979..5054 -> 2.87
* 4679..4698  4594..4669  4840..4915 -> 0.86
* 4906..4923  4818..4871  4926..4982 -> -2.25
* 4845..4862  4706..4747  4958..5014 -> 3.47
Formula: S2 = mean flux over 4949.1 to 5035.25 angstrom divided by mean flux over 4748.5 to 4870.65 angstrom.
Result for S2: 1.21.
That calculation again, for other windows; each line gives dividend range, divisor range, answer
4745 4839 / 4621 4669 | 1.04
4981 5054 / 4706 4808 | 1.26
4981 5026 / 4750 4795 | 1.24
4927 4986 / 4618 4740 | 1.15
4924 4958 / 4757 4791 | 1.10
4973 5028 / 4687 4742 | 1.30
